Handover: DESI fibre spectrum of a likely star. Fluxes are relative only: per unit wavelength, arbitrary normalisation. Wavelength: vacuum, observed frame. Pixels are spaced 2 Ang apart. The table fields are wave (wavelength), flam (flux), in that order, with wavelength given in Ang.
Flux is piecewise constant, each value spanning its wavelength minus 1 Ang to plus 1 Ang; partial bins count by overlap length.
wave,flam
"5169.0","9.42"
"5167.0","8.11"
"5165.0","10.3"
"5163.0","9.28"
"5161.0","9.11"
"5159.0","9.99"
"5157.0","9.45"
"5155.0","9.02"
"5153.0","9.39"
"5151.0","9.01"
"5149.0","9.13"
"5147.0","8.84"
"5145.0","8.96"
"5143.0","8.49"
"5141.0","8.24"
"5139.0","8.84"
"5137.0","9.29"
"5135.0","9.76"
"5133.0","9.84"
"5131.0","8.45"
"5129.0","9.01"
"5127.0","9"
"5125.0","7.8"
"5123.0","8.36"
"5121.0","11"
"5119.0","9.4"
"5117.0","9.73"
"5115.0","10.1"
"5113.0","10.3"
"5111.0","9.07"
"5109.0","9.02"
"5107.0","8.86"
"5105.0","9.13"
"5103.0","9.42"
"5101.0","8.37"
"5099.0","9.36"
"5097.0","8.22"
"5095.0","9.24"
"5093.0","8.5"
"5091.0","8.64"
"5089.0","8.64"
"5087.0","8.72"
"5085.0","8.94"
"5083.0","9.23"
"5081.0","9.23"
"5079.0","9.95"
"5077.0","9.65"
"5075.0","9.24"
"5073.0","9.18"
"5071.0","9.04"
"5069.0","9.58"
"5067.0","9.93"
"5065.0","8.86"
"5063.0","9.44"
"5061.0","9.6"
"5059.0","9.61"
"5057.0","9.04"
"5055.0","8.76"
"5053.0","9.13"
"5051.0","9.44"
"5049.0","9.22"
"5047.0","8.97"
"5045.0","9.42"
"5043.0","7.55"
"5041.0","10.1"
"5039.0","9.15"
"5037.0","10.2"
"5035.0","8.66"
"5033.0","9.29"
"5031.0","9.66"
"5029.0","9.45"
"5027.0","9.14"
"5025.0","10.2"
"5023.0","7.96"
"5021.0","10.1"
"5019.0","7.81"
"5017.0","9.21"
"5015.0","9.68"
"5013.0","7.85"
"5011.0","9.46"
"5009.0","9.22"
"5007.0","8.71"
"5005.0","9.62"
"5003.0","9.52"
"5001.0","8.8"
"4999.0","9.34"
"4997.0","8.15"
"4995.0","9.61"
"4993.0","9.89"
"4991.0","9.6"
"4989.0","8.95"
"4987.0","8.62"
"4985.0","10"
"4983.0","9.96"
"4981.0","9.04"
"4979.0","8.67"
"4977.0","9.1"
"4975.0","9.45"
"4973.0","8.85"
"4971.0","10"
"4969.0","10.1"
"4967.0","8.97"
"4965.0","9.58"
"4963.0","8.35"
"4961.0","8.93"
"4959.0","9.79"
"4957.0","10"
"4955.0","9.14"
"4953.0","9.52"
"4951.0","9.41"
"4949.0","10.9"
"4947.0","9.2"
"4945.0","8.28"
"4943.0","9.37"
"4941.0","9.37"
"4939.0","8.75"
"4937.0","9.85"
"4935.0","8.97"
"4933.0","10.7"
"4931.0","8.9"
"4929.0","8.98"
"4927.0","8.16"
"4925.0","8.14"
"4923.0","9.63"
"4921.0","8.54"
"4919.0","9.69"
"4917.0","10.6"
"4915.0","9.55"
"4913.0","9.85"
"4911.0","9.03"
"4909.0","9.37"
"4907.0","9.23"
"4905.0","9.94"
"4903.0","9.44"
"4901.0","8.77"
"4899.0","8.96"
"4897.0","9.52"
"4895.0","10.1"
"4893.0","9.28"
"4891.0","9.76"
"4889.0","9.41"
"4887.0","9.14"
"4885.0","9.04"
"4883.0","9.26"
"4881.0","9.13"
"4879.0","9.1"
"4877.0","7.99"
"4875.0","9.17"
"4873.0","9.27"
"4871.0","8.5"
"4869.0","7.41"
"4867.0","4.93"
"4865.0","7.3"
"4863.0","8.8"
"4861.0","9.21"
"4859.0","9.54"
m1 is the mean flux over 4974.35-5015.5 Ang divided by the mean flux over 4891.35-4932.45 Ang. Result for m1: 0.99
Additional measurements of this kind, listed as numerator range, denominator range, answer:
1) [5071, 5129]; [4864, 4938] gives 1.01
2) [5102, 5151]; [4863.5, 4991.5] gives 1.00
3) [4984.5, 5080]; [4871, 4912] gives 1.00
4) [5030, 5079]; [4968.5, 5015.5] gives 1.01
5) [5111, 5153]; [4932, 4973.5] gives 0.97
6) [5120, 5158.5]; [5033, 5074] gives 0.98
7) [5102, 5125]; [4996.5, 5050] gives 1.03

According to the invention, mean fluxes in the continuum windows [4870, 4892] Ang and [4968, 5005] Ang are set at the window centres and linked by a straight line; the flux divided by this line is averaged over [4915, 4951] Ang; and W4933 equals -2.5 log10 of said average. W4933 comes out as -0.01 mag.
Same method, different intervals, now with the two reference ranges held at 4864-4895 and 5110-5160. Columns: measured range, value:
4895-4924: -0.09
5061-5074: -0.03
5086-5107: 0.04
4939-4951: -0.07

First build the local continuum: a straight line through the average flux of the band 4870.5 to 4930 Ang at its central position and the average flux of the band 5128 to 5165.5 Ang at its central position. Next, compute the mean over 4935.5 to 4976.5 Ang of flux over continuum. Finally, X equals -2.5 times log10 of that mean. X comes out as -0.020 mag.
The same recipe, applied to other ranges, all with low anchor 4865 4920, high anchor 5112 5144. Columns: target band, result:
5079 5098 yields 0.04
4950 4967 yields -0.03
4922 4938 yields -0.01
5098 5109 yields 0.02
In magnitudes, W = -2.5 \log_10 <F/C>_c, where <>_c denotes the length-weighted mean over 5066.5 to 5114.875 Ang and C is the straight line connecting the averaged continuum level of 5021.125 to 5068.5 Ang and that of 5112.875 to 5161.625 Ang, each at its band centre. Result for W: 0.01 mag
